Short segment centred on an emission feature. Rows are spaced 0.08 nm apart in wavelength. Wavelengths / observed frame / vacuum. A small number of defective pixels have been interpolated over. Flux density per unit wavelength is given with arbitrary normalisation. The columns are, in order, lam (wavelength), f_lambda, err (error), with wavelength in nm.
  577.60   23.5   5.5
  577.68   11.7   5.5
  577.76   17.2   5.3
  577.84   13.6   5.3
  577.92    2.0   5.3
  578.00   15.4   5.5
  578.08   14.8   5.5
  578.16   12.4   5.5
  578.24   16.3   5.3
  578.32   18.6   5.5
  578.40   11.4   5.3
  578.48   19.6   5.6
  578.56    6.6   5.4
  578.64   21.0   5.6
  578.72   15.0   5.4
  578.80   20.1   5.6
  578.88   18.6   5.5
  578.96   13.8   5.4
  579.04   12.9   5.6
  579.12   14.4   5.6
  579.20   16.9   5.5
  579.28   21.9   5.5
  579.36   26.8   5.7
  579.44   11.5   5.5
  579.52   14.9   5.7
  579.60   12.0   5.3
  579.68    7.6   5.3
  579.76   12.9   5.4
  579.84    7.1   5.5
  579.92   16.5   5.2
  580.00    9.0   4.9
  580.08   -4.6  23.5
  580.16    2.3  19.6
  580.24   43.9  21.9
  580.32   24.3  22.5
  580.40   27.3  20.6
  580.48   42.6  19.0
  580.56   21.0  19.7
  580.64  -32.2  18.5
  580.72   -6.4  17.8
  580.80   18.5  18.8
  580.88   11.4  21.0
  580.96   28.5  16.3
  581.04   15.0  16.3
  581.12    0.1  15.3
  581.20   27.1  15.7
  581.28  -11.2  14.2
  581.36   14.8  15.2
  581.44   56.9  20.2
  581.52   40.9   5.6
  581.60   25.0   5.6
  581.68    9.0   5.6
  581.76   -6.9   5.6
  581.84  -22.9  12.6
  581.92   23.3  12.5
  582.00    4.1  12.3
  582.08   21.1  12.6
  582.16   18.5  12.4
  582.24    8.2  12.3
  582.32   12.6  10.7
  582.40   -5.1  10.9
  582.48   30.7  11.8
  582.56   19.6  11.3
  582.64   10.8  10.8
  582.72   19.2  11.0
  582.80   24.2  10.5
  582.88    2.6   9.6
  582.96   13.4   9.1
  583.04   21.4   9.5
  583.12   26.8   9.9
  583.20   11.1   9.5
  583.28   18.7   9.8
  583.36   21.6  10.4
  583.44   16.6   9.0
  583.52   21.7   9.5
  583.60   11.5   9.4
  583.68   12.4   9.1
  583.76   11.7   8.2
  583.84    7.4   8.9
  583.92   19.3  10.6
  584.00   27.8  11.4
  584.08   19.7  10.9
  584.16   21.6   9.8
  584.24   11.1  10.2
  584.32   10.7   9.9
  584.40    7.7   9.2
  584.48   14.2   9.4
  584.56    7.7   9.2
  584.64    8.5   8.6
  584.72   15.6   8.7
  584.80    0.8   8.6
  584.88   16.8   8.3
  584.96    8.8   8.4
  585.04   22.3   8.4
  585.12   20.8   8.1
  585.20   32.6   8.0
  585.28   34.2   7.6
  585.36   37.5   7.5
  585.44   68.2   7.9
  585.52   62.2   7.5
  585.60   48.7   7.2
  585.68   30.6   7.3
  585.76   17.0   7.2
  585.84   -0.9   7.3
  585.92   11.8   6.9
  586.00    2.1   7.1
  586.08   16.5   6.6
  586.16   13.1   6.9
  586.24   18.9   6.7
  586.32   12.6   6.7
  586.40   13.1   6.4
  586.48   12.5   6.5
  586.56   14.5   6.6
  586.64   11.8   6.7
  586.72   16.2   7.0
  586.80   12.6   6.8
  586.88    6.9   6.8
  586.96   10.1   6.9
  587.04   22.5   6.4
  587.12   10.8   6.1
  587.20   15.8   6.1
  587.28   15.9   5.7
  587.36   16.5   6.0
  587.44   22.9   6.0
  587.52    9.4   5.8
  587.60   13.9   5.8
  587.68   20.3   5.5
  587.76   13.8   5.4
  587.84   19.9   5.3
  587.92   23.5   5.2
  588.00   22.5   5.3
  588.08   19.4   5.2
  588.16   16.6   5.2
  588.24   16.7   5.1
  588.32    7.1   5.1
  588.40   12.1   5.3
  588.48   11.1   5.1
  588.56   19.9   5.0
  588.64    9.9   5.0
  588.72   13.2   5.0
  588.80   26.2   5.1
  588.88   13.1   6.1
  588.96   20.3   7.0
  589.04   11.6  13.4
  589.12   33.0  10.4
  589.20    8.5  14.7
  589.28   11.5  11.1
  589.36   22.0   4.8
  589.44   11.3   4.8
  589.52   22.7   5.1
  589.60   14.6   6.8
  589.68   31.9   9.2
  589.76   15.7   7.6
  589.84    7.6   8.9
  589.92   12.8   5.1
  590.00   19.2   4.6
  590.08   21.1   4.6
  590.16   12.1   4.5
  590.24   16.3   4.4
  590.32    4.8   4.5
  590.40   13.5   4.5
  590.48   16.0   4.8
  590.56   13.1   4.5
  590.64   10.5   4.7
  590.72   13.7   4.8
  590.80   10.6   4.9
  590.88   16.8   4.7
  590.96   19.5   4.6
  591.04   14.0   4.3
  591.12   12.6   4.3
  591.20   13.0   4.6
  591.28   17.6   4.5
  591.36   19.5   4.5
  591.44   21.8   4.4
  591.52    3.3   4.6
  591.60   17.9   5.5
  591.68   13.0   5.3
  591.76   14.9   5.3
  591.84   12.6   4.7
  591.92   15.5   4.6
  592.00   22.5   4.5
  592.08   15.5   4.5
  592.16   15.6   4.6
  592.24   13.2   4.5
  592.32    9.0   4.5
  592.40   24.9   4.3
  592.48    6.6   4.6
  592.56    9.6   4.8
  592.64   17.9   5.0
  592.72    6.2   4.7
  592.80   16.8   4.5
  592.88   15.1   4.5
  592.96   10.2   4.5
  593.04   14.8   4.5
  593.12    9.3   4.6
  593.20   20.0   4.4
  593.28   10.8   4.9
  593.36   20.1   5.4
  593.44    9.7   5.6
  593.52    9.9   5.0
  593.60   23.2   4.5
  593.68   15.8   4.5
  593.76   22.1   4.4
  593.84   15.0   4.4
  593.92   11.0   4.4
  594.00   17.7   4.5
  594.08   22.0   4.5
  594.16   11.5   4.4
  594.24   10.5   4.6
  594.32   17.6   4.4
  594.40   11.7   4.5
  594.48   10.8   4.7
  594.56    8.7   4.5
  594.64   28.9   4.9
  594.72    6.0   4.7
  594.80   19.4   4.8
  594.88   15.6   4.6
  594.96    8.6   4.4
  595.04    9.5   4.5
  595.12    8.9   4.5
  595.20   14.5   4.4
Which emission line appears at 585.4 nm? Hbeta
